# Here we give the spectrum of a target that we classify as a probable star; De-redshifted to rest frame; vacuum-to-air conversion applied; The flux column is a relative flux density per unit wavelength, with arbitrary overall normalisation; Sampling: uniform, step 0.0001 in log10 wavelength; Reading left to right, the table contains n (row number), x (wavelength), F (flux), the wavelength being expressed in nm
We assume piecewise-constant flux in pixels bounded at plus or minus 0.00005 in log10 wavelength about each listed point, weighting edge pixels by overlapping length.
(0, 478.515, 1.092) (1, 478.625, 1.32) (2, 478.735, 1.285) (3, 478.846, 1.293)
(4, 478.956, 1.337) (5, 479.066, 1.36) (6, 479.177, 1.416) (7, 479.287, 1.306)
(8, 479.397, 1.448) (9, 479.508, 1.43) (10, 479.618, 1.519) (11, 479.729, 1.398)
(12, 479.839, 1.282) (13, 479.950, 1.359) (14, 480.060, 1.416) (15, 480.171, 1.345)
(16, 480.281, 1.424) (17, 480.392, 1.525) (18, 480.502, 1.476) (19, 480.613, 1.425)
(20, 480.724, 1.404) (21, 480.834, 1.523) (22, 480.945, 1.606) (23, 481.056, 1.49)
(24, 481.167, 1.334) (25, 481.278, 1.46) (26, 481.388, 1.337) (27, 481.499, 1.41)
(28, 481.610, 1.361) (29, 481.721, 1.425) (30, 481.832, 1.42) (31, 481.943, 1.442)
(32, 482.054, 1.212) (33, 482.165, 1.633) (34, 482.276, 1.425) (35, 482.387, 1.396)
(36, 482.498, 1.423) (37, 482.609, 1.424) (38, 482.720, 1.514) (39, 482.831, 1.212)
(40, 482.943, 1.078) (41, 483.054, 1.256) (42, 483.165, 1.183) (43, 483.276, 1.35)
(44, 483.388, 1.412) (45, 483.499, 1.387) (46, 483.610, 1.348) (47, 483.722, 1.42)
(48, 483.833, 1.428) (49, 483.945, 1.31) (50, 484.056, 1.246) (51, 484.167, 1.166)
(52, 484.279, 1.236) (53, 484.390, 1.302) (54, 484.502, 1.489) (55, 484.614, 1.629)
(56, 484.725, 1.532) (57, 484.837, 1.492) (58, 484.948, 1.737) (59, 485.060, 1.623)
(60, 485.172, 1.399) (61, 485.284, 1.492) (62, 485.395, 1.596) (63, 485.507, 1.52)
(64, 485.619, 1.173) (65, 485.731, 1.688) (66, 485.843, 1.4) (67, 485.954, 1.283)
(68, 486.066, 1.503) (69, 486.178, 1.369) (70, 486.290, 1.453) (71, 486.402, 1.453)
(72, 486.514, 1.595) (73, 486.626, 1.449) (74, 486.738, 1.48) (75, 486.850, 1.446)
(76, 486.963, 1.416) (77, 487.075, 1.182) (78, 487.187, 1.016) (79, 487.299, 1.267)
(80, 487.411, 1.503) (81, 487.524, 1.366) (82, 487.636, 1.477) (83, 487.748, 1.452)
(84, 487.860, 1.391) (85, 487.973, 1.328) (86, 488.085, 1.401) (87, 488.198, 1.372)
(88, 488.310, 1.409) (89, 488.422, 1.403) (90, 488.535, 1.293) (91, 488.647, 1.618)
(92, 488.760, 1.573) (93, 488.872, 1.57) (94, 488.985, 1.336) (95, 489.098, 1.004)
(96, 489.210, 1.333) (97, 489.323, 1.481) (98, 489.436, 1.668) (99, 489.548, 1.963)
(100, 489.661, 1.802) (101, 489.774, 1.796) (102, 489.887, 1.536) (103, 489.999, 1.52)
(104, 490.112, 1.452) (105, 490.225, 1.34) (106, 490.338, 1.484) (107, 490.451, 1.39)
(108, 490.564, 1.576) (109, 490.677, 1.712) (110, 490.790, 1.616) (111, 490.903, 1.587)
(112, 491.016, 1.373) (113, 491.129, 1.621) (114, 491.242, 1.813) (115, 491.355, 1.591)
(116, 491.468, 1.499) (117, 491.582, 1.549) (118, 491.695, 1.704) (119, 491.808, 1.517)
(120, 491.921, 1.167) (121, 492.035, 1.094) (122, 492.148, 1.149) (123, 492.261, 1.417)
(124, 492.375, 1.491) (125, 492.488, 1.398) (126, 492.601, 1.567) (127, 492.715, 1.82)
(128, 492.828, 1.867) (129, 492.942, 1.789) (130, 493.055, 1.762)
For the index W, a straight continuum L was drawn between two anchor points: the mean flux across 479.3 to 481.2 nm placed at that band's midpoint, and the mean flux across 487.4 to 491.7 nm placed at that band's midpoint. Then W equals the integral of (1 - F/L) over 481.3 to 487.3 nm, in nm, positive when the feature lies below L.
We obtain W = 0.28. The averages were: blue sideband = 1.43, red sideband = 1.51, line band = 1.4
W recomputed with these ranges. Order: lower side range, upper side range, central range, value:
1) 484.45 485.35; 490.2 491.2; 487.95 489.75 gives 0.07 nm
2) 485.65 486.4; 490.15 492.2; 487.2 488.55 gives 0.07 nm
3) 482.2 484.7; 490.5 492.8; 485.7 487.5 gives 0.02 nm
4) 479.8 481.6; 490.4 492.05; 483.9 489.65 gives 0.21 nm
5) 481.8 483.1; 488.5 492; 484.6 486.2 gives -0.07 nm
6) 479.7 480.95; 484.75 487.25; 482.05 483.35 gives 0.08 nm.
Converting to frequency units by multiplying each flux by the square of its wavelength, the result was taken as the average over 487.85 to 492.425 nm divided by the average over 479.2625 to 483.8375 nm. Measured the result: 1.10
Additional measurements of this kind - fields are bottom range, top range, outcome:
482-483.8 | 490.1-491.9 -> 1.18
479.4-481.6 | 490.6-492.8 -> 1.11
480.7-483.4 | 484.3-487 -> 1.08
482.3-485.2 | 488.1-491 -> 1.12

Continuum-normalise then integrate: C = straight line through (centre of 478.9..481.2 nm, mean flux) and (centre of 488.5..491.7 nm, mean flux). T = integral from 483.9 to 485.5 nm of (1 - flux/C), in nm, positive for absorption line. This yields 0.03 nm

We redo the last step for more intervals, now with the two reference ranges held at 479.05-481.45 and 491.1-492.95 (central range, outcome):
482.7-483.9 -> 0.11 nm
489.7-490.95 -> -0.03 nm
